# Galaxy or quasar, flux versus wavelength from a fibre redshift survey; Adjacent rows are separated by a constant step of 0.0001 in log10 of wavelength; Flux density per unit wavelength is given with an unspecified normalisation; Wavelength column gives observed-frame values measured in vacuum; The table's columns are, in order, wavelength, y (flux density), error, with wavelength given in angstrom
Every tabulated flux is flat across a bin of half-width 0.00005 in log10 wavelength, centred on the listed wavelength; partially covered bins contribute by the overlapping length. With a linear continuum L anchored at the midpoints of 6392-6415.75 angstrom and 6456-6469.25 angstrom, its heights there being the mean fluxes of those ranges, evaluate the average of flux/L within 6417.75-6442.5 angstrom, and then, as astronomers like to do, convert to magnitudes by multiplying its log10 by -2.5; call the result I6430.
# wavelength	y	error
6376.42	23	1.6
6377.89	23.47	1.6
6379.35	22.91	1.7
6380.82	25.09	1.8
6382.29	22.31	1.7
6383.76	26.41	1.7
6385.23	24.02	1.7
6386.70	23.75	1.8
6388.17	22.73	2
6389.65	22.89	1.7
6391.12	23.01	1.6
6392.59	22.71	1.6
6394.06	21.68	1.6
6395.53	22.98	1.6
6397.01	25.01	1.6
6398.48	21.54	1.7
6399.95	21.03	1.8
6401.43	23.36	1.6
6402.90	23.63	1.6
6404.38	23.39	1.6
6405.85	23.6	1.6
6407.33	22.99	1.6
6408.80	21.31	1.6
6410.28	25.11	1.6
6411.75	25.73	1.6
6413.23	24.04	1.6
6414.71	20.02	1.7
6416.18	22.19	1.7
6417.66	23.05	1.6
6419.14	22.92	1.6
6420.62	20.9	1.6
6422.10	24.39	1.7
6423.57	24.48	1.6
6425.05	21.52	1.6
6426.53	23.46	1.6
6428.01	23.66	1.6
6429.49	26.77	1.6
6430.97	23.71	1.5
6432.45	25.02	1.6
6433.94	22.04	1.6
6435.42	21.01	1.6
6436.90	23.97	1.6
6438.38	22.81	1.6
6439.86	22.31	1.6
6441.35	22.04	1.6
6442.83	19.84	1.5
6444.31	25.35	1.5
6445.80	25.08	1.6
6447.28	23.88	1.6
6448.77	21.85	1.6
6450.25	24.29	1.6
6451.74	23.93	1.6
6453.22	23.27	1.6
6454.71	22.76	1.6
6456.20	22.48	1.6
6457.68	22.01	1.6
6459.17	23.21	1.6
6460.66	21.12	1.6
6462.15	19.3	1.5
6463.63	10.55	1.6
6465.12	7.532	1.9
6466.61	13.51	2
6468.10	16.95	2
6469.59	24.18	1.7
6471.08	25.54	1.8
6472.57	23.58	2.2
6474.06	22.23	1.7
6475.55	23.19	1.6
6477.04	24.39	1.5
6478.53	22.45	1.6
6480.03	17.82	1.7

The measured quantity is -0.13 mag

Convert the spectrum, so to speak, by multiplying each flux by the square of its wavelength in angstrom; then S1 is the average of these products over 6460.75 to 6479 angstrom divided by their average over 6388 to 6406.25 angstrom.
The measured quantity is 0.87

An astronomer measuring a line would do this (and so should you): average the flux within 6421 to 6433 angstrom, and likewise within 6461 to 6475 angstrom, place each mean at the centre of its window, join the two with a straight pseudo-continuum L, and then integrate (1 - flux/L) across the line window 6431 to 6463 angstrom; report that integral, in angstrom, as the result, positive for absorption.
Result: -2.3 angstrom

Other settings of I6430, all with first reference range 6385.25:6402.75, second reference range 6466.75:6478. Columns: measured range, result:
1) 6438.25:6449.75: -0.02 mag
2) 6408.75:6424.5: -0.02 mag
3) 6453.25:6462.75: 0.03 mag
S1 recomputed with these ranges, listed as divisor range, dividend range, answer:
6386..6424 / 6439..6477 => 0.94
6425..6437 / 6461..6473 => 0.76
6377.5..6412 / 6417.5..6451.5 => 1.01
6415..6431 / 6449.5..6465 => 0.90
